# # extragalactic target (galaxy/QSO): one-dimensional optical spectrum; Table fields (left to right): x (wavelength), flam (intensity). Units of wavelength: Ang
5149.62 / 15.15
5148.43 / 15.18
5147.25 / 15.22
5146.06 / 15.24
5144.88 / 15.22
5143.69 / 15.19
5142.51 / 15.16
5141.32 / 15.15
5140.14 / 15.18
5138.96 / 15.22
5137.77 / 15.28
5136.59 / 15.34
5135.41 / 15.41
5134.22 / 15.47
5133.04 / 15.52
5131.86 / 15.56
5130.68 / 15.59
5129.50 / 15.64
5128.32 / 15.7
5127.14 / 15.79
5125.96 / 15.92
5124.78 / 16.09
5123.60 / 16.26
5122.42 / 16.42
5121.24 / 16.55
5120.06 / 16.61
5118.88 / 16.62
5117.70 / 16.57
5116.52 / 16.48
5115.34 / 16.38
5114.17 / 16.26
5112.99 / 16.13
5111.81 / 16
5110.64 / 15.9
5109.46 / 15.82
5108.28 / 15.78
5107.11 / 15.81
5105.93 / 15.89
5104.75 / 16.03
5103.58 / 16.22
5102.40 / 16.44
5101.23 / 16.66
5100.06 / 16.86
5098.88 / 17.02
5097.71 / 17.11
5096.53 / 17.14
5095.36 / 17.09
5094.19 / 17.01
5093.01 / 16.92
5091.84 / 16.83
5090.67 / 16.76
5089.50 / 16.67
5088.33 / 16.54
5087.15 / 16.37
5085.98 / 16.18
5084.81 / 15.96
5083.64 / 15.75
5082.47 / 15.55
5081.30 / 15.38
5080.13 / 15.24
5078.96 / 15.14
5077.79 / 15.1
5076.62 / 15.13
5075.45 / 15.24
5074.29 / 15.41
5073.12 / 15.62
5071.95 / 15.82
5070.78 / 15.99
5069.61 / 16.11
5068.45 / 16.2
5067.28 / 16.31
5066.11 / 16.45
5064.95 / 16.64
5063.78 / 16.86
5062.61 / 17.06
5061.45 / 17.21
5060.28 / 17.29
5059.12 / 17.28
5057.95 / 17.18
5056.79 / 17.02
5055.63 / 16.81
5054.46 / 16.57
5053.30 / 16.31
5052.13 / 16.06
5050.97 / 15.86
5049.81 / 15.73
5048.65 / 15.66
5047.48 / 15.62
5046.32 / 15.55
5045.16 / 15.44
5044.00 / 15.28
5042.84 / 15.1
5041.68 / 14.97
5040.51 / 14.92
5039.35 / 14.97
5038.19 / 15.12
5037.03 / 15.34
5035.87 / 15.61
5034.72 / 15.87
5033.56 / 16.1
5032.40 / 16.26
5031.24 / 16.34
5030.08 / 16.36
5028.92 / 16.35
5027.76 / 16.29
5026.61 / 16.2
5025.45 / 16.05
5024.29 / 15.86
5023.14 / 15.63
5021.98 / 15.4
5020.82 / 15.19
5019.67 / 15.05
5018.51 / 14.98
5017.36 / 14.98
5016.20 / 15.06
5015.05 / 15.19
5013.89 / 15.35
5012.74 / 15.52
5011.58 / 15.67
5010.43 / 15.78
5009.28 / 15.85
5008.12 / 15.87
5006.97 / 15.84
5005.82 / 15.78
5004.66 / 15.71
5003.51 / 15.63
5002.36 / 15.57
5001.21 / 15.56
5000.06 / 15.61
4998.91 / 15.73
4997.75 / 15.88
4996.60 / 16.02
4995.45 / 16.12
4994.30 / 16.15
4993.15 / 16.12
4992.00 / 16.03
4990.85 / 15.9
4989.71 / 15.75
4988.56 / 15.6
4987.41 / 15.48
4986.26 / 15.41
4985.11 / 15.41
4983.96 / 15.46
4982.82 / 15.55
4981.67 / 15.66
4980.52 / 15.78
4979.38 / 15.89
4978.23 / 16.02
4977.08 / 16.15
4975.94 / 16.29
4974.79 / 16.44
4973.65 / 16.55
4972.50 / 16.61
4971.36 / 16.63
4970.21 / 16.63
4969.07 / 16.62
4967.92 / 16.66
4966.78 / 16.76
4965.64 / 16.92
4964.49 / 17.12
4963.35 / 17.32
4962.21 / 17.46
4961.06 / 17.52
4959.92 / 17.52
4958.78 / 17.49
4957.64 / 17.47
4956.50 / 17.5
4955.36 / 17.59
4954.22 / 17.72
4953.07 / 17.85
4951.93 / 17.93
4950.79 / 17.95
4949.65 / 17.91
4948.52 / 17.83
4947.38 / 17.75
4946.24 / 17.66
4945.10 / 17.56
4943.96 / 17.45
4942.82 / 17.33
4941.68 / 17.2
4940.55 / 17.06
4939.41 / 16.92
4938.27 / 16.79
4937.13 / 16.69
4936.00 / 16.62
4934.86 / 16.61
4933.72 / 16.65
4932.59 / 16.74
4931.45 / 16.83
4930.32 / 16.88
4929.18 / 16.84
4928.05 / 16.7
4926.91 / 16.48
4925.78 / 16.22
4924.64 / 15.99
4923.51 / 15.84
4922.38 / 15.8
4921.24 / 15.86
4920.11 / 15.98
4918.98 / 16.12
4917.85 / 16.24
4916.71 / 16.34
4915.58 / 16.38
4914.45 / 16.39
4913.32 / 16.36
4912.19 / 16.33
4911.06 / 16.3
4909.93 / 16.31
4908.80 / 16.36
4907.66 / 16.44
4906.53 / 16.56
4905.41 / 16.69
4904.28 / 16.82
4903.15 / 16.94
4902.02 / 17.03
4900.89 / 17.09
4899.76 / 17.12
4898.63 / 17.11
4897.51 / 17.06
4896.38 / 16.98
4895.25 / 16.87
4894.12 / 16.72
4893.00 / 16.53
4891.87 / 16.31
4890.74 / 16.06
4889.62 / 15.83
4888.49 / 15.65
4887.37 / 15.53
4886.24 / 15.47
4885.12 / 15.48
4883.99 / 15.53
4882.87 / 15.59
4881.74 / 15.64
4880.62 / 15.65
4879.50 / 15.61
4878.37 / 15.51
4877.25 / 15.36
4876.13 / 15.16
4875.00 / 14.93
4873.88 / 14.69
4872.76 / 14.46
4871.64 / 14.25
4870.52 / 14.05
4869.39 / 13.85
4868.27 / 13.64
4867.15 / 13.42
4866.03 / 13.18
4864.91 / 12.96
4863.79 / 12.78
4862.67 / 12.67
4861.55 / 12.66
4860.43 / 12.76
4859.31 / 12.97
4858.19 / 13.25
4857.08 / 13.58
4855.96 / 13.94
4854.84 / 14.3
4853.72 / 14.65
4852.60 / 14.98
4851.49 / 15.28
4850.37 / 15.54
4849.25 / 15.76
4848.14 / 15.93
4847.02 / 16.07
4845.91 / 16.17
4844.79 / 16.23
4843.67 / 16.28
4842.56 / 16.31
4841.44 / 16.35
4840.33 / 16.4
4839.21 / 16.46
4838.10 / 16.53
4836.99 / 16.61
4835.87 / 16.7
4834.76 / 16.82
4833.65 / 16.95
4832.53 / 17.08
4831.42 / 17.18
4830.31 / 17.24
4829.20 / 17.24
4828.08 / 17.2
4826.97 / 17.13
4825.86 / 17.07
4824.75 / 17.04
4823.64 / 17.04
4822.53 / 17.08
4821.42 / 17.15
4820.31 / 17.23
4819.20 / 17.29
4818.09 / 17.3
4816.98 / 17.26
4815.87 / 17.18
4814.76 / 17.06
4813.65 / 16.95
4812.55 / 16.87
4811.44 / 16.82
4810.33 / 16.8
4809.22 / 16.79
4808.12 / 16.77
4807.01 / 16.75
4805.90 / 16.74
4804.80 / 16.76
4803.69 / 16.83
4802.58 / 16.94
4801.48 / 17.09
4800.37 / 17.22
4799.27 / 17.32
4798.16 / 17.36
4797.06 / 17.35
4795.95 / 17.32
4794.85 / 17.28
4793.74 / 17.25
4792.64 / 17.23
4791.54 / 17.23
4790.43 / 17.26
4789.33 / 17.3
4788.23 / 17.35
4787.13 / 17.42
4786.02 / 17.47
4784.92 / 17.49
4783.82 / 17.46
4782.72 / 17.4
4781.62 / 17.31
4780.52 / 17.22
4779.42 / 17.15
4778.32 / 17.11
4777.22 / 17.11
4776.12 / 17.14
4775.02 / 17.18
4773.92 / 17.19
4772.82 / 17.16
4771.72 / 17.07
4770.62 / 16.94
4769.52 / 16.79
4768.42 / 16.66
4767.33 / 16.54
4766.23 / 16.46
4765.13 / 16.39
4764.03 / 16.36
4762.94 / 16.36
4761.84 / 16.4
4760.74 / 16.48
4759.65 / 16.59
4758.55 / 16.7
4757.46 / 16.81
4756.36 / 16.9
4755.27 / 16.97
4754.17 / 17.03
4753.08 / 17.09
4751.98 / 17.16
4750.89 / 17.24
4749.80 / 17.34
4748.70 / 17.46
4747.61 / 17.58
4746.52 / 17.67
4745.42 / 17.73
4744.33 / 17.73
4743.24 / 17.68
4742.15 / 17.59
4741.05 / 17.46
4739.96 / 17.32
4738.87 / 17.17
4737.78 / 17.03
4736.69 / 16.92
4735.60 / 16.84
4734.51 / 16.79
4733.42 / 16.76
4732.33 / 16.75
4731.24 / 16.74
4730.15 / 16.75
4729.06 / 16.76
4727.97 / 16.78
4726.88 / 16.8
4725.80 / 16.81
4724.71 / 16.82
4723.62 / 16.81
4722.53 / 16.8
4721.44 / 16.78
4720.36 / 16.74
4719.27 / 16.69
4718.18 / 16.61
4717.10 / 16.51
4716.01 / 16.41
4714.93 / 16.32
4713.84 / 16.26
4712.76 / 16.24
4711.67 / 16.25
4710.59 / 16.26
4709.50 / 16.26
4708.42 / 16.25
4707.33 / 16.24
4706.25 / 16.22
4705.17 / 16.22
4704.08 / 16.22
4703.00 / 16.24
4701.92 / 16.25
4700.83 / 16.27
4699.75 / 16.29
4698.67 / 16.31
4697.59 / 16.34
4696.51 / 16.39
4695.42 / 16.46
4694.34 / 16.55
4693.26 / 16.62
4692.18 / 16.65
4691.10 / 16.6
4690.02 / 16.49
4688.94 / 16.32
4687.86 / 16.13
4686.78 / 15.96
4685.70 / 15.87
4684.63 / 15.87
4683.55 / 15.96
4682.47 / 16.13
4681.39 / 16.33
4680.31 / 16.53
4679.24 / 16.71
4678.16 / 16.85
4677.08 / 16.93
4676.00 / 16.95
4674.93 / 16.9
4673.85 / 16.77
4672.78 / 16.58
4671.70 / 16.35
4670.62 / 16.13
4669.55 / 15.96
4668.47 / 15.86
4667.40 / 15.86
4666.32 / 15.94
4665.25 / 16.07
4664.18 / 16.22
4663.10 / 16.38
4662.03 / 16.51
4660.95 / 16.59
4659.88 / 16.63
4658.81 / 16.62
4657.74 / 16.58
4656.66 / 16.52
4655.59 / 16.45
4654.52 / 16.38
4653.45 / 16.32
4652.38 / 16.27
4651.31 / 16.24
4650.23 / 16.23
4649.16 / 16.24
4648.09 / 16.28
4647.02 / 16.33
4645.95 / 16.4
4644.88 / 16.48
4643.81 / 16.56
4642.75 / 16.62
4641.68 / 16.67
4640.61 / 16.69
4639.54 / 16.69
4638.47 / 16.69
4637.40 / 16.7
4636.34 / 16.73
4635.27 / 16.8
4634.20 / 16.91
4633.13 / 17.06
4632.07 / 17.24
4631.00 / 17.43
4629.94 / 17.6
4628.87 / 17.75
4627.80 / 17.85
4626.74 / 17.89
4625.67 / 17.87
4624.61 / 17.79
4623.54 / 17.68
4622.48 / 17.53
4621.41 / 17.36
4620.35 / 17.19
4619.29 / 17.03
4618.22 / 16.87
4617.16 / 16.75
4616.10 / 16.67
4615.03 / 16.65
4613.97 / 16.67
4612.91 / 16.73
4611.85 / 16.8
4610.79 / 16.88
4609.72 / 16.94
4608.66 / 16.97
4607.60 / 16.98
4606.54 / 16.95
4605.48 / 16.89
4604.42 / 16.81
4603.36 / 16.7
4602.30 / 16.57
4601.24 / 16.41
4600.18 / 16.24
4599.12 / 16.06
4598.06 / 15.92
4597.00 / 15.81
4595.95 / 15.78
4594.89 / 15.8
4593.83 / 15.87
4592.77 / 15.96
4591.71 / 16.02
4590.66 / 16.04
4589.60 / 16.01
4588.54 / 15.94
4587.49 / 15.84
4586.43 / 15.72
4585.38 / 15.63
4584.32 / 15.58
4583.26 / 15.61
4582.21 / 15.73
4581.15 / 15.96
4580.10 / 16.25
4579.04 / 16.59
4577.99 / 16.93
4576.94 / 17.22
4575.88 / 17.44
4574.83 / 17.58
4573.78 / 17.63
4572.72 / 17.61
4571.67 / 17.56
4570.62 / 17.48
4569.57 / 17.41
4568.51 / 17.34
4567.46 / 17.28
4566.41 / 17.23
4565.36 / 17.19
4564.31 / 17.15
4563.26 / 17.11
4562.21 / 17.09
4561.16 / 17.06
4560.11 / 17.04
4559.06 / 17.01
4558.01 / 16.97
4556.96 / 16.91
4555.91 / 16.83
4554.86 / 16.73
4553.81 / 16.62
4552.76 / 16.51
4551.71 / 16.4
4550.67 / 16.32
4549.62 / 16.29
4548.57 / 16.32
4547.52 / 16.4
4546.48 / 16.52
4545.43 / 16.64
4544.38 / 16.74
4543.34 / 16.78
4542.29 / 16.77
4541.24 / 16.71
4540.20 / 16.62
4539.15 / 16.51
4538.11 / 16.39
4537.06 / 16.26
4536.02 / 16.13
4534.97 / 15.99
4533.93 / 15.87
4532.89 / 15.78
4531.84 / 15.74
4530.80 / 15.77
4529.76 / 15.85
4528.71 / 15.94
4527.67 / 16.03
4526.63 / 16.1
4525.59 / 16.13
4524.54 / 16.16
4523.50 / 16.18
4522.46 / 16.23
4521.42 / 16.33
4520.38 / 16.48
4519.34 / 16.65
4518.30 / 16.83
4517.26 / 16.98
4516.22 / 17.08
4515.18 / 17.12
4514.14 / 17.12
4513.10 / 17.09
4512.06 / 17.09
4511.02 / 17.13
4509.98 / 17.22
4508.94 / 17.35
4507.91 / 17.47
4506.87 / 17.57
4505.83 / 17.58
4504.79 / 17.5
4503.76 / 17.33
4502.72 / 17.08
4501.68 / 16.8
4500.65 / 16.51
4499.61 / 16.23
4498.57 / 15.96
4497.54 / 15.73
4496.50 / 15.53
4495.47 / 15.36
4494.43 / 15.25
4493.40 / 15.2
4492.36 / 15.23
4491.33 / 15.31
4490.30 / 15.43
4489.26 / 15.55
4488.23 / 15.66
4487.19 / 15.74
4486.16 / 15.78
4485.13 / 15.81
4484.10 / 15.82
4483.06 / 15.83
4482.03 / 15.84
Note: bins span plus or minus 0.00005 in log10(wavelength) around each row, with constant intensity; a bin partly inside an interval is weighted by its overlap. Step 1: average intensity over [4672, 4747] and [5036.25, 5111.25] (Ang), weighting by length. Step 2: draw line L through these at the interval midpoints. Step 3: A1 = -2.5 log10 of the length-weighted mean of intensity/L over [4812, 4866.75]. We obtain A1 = 0.041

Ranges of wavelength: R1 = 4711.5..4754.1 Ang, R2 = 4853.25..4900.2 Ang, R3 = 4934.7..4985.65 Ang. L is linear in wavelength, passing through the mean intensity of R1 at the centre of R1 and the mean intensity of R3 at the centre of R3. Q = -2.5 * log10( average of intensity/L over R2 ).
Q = 0.14 mag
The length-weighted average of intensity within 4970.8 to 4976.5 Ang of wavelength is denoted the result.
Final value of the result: 16.5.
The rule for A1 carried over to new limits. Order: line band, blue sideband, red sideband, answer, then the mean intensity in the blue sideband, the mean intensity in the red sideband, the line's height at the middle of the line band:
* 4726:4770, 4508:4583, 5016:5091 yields -0.038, 16.7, 15.9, 16.4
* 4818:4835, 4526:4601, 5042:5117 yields -0.051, 16.5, 16.2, 16.3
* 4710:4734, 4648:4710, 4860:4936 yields -0.026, 16.3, 15.7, 16.2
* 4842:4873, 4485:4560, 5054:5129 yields 0.141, 16.4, 16.3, 16.3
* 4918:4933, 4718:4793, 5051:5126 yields 0.022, 17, 16.3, 16.7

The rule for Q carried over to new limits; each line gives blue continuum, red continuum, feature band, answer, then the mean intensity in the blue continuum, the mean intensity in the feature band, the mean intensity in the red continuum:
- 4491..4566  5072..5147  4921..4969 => -0.06 mag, 16.5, 17.1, 16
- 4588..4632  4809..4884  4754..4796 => -0.07 mag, 16.8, 17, 15.6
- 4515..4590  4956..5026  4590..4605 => 0.02 mag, 16.6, 16.1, 16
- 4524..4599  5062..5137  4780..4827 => -0.05 mag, 16.5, 17.1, 16.1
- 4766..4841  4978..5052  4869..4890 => 0.09 mag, 17.1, 15.2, 15.7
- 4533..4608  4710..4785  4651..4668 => 0.03 mag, 16.6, 16.4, 16.9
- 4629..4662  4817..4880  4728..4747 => -0.07 mag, 16.6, 17.1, 15.5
